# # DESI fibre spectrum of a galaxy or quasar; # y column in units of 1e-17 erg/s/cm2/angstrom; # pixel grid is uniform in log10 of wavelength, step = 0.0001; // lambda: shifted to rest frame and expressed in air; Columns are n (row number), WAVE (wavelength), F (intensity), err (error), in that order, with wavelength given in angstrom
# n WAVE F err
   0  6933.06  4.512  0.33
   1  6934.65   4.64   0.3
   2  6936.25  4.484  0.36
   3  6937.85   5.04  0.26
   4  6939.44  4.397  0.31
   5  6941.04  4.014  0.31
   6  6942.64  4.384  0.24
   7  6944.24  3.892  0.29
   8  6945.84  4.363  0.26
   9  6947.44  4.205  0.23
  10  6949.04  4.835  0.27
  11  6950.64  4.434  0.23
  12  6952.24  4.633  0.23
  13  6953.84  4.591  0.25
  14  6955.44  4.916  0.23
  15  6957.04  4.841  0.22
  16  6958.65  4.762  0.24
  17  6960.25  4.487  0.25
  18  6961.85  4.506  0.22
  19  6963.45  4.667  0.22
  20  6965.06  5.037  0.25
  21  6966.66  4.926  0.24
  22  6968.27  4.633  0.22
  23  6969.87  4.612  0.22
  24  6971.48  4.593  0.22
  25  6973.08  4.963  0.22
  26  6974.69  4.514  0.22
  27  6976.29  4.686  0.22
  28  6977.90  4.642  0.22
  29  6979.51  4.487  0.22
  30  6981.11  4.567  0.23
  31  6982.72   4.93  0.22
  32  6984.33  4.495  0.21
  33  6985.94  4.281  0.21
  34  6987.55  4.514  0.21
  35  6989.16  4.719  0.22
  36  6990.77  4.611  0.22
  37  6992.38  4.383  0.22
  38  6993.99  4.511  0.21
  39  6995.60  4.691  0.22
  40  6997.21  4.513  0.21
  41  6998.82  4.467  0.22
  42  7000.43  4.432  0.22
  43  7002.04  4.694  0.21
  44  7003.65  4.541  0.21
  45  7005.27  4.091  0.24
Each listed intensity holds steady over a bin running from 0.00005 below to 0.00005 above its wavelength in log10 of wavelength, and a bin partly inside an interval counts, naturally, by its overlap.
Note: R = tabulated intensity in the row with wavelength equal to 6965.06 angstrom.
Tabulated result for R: 5.037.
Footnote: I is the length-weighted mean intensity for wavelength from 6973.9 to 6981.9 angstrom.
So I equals 4.58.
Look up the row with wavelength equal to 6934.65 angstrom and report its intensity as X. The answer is 4.64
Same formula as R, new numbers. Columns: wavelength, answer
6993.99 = 4.511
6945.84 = 4.363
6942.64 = 4.384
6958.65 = 4.762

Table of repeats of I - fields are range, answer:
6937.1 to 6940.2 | 4.73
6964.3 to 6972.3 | 4.76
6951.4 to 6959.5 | 4.74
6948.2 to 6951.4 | 4.63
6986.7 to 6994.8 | 4.55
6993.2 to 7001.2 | 4.53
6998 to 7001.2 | 4.45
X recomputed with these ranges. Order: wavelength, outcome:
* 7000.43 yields 4.432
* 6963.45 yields 4.667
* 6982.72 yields 4.93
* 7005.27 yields 4.091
